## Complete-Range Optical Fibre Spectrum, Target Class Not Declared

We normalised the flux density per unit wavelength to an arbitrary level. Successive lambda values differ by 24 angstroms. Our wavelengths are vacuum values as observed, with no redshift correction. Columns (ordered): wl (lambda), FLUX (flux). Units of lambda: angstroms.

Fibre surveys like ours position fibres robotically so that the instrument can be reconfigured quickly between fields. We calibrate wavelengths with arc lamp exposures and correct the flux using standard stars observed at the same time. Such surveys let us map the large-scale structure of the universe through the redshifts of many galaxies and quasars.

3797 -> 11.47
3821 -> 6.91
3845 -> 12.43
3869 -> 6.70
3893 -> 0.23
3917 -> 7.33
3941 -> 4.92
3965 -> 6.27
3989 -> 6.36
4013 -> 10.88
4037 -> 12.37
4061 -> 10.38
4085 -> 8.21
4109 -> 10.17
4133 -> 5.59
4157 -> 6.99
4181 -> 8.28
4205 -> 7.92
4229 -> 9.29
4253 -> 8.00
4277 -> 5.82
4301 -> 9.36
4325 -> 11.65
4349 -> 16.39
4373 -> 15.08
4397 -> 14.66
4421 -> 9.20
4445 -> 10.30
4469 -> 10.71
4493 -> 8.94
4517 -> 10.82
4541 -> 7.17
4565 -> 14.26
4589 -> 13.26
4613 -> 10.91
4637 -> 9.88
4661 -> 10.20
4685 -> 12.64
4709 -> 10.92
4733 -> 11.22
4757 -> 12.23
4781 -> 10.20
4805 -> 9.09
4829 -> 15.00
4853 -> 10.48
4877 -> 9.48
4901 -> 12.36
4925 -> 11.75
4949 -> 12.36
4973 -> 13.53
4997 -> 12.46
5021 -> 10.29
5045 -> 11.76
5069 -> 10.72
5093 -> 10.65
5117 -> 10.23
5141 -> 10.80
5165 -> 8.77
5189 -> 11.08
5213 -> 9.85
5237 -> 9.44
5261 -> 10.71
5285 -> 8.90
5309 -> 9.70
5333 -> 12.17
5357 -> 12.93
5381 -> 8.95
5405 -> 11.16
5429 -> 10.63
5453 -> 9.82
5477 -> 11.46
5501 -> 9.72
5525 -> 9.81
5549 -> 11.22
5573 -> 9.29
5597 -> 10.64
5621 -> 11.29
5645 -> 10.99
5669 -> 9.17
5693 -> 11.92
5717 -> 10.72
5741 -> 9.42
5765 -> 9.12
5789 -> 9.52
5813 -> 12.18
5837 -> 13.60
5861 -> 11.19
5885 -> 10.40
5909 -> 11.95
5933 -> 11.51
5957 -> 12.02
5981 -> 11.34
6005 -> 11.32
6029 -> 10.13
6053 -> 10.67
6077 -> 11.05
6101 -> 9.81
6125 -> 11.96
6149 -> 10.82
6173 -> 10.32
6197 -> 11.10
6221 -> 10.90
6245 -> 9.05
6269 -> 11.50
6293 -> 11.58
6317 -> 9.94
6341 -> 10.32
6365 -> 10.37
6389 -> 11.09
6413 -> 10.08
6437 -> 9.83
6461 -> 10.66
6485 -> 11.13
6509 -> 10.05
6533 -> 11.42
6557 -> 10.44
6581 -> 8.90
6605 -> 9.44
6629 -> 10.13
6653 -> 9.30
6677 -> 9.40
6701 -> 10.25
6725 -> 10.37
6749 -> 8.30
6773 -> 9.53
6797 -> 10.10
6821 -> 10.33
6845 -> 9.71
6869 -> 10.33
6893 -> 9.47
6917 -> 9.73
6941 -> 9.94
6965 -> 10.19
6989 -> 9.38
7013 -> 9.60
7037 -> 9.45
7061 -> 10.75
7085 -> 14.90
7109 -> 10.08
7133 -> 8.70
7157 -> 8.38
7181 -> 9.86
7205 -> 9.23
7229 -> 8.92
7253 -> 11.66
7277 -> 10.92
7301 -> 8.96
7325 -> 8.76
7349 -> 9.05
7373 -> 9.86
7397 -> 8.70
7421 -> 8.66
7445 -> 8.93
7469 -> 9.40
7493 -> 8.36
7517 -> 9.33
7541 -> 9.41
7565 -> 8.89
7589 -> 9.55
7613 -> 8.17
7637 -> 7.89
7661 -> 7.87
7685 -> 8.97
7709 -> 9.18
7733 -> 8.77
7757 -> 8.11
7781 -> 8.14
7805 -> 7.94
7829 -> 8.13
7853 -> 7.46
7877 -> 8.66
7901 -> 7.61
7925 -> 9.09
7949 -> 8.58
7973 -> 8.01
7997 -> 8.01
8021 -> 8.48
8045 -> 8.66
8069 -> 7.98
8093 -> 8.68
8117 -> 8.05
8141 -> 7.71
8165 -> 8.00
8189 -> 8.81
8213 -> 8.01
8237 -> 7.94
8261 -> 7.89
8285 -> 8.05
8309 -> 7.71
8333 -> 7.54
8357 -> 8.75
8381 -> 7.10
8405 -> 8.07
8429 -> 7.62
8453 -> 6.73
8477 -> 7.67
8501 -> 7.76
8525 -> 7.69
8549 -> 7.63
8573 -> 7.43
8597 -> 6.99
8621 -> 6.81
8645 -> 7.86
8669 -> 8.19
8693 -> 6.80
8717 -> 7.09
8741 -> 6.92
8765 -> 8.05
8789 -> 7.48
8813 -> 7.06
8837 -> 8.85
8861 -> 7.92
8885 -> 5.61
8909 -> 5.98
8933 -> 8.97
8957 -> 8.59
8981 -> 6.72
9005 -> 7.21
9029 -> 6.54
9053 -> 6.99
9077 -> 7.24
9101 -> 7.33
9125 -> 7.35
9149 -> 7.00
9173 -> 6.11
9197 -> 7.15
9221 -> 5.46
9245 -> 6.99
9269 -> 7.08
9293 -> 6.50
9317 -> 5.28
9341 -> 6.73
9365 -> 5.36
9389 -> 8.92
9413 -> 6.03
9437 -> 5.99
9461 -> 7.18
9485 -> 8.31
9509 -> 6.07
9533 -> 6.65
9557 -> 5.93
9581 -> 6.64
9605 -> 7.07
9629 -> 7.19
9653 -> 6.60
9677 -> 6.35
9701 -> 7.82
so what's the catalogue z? 0.080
